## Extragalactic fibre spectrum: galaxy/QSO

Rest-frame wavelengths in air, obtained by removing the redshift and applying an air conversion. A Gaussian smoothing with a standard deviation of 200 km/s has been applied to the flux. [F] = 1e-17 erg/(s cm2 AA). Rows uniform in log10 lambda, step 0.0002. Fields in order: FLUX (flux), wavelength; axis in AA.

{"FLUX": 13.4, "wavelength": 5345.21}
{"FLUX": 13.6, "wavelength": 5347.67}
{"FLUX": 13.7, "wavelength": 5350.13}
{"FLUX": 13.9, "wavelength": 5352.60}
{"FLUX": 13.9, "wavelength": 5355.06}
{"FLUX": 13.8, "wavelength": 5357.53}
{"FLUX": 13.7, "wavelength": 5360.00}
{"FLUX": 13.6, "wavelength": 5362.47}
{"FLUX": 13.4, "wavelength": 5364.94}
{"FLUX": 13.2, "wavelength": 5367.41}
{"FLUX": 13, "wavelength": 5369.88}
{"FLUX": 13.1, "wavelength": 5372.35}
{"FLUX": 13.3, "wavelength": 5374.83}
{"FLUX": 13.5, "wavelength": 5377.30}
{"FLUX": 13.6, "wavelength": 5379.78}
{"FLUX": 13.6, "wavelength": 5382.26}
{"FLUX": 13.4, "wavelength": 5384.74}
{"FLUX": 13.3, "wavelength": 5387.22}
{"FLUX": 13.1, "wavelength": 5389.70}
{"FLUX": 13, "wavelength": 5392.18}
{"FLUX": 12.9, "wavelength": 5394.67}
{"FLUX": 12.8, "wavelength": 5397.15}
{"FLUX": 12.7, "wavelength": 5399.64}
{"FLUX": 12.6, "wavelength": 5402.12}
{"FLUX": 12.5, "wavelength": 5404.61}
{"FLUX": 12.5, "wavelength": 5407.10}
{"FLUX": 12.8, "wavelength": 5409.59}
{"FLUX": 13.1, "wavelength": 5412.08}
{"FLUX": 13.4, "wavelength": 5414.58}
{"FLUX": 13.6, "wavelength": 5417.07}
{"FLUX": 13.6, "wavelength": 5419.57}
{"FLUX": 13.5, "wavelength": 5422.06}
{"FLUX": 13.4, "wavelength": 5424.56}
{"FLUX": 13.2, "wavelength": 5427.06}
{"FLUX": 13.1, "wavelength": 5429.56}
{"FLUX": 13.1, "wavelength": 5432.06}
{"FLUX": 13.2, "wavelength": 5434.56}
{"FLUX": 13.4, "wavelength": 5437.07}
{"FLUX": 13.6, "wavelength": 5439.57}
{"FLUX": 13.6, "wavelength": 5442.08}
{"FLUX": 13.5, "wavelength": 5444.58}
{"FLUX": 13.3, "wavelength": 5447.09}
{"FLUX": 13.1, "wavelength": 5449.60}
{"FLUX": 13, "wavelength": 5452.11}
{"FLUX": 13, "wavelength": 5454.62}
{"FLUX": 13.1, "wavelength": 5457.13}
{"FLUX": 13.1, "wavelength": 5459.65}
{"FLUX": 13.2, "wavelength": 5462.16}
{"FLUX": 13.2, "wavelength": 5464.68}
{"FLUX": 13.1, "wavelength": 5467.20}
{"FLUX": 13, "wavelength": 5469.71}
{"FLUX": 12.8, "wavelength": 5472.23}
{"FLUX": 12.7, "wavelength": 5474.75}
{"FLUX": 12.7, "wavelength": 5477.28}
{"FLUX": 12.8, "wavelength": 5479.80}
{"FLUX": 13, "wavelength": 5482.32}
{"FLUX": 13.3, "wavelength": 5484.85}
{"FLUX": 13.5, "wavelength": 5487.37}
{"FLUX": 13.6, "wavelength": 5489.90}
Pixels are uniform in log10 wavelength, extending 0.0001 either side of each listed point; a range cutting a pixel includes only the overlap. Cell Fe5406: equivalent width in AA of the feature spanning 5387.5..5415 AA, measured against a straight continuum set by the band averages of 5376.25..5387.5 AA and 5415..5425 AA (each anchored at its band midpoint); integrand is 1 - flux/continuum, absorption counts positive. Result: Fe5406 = 1.33 AA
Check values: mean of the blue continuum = 13.5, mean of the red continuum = 13.5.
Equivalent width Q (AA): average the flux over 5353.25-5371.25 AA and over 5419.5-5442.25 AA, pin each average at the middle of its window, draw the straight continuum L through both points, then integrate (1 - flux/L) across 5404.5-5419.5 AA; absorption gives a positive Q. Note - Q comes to 0.4 AA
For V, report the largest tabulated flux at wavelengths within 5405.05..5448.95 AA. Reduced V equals 13.6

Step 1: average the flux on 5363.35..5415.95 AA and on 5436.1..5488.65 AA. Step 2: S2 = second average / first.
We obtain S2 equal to 1.00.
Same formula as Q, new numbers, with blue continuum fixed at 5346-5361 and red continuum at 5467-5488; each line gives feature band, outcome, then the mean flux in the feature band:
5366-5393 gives 0.6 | 13.3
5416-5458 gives -0.3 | 13.3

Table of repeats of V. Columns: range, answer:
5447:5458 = 13.3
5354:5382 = 13.9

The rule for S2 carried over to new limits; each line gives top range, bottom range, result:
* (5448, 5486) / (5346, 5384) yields 0.96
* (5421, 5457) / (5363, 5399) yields 1.00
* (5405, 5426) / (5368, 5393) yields 0.99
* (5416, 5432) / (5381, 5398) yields 1.02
